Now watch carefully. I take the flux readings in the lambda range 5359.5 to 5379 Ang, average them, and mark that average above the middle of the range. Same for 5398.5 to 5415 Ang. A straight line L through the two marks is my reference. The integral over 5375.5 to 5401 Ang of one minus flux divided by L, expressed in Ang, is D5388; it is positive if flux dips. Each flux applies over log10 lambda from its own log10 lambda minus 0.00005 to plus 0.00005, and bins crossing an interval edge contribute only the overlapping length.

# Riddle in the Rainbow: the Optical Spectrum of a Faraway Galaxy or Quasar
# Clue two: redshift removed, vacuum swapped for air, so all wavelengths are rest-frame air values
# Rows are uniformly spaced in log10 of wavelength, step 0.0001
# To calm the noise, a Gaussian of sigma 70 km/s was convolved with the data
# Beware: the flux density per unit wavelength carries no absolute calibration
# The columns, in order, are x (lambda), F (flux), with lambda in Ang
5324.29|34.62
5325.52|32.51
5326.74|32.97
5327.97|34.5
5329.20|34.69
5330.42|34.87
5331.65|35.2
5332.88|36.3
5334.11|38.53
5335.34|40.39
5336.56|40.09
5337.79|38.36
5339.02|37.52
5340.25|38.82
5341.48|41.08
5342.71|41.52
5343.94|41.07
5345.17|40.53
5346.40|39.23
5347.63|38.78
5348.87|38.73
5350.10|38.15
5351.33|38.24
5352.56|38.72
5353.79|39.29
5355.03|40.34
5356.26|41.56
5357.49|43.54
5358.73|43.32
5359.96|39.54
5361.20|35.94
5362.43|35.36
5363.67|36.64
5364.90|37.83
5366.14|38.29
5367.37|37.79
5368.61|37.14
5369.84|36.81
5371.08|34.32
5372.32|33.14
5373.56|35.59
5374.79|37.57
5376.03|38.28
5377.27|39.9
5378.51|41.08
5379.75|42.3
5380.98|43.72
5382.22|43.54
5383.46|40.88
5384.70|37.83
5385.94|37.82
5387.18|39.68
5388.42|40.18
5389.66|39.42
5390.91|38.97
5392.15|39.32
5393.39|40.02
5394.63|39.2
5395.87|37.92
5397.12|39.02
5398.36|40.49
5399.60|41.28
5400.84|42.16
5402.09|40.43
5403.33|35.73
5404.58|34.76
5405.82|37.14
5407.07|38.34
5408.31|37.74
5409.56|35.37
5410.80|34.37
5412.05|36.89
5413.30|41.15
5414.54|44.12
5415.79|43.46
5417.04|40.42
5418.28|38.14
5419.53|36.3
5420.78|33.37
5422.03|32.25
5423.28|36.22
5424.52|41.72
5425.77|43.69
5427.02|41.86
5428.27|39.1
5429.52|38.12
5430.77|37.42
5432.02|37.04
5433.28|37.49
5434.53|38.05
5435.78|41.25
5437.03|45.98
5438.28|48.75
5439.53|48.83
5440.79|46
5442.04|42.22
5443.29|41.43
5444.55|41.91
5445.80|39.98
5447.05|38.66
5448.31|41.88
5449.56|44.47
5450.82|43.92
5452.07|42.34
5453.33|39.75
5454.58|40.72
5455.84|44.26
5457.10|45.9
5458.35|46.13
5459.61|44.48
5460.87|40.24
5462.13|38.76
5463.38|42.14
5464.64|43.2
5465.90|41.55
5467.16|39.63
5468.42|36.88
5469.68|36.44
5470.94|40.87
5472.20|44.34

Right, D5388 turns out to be -1.6 Ang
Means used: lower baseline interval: 37.1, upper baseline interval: 38.4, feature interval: 40.1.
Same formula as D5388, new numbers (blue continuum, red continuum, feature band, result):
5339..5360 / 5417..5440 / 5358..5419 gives 1.7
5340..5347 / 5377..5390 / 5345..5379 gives 1.8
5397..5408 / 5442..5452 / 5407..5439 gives 0.8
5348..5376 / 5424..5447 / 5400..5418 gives 0.7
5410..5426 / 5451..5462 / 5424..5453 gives -0.7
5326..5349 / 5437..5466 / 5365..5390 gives 0.7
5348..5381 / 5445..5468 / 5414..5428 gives 0.5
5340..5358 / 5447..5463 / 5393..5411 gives 1.3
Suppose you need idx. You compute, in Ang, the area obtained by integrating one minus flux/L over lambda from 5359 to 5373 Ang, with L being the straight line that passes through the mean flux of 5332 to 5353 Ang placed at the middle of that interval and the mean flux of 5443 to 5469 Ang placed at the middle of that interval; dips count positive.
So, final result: 1.0 Ang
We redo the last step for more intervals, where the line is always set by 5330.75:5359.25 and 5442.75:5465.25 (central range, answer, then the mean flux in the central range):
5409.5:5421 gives 0.7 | 38.7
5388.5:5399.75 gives 0.3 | 39.5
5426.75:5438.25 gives 0.5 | 40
